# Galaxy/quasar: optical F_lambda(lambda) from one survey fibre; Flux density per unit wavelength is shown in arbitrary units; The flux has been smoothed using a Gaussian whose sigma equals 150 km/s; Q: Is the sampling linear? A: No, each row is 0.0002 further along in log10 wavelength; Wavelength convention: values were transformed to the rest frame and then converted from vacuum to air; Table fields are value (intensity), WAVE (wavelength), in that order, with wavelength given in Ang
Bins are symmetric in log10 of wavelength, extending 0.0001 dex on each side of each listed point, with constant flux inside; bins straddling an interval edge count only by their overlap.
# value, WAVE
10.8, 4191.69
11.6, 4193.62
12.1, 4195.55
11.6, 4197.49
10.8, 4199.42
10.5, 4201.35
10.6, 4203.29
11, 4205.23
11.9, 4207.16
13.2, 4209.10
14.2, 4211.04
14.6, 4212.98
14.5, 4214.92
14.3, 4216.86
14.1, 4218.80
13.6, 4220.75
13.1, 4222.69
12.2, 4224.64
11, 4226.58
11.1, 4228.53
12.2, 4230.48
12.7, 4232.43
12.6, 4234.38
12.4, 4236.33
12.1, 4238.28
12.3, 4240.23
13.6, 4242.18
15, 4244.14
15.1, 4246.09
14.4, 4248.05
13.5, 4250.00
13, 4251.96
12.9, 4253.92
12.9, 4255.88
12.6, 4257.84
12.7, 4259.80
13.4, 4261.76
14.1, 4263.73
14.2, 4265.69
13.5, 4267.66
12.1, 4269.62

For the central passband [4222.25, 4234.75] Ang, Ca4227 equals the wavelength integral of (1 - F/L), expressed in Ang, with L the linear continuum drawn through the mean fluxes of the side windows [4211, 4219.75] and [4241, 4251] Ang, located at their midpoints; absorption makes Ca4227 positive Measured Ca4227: 2.0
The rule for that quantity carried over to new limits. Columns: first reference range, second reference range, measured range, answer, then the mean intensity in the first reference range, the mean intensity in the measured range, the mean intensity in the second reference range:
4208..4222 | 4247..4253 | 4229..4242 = 1.3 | 14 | 12.4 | 13.6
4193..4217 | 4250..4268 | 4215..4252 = -0.8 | 12.3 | 13.1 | 13.3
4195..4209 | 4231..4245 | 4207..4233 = -2.2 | 11.3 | 13.1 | 12.9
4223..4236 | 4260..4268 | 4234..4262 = -0.7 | 12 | 13.2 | 13.7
